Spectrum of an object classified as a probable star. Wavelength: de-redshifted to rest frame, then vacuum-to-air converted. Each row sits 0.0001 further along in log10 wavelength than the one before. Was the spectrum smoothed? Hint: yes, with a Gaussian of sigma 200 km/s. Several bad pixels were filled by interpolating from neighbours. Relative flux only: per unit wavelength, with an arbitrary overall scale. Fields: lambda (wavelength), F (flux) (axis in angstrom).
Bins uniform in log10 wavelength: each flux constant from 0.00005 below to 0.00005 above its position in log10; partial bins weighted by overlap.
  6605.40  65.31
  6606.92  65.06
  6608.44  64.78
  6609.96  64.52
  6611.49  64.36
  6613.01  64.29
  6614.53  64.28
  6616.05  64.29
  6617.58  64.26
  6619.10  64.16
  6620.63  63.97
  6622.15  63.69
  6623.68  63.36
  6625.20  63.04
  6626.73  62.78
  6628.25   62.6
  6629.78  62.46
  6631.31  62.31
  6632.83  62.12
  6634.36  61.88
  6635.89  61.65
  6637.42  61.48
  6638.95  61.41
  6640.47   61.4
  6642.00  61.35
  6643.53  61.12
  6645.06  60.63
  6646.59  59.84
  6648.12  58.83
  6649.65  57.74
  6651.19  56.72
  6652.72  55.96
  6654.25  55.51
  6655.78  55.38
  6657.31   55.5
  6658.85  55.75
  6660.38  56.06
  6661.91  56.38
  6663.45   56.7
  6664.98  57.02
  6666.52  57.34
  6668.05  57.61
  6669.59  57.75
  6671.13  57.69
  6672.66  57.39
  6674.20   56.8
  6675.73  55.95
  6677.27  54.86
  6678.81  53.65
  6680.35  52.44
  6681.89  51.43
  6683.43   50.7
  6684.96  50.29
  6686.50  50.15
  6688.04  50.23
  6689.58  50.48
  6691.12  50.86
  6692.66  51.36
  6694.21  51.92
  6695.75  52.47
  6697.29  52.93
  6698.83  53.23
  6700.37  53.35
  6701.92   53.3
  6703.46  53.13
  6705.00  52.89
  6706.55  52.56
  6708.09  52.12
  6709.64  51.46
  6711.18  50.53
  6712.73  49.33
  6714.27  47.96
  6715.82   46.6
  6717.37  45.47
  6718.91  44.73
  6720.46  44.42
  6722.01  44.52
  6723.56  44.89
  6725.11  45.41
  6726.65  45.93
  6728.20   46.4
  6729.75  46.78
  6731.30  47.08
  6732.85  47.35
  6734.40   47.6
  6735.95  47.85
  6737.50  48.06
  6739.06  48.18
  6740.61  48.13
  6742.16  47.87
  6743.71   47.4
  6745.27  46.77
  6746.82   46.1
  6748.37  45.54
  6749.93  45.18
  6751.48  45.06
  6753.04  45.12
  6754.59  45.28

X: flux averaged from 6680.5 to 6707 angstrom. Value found 51.8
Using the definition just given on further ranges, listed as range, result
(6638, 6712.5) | 55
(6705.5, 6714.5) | 50.9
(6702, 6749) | 47.9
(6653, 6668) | 56.3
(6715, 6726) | 45.2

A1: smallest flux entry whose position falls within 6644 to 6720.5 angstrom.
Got 44.42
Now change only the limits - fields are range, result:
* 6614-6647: 59.84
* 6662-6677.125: 55.95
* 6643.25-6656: 55.38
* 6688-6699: 50.23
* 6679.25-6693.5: 50.15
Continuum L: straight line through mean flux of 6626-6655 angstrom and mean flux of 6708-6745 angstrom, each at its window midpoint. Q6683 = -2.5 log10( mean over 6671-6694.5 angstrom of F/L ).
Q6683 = 0.02 mag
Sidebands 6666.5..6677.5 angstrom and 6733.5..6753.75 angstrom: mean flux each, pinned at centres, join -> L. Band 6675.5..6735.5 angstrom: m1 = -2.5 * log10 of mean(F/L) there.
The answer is 0.05 mag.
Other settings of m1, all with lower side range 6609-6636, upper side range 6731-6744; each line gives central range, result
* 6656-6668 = 0.030 mag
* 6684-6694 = 0.076 mag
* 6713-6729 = 0.096 mag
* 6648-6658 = 0.054 mag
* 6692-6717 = 0.017 mag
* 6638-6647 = -0.007 mag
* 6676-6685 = 0.059 mag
